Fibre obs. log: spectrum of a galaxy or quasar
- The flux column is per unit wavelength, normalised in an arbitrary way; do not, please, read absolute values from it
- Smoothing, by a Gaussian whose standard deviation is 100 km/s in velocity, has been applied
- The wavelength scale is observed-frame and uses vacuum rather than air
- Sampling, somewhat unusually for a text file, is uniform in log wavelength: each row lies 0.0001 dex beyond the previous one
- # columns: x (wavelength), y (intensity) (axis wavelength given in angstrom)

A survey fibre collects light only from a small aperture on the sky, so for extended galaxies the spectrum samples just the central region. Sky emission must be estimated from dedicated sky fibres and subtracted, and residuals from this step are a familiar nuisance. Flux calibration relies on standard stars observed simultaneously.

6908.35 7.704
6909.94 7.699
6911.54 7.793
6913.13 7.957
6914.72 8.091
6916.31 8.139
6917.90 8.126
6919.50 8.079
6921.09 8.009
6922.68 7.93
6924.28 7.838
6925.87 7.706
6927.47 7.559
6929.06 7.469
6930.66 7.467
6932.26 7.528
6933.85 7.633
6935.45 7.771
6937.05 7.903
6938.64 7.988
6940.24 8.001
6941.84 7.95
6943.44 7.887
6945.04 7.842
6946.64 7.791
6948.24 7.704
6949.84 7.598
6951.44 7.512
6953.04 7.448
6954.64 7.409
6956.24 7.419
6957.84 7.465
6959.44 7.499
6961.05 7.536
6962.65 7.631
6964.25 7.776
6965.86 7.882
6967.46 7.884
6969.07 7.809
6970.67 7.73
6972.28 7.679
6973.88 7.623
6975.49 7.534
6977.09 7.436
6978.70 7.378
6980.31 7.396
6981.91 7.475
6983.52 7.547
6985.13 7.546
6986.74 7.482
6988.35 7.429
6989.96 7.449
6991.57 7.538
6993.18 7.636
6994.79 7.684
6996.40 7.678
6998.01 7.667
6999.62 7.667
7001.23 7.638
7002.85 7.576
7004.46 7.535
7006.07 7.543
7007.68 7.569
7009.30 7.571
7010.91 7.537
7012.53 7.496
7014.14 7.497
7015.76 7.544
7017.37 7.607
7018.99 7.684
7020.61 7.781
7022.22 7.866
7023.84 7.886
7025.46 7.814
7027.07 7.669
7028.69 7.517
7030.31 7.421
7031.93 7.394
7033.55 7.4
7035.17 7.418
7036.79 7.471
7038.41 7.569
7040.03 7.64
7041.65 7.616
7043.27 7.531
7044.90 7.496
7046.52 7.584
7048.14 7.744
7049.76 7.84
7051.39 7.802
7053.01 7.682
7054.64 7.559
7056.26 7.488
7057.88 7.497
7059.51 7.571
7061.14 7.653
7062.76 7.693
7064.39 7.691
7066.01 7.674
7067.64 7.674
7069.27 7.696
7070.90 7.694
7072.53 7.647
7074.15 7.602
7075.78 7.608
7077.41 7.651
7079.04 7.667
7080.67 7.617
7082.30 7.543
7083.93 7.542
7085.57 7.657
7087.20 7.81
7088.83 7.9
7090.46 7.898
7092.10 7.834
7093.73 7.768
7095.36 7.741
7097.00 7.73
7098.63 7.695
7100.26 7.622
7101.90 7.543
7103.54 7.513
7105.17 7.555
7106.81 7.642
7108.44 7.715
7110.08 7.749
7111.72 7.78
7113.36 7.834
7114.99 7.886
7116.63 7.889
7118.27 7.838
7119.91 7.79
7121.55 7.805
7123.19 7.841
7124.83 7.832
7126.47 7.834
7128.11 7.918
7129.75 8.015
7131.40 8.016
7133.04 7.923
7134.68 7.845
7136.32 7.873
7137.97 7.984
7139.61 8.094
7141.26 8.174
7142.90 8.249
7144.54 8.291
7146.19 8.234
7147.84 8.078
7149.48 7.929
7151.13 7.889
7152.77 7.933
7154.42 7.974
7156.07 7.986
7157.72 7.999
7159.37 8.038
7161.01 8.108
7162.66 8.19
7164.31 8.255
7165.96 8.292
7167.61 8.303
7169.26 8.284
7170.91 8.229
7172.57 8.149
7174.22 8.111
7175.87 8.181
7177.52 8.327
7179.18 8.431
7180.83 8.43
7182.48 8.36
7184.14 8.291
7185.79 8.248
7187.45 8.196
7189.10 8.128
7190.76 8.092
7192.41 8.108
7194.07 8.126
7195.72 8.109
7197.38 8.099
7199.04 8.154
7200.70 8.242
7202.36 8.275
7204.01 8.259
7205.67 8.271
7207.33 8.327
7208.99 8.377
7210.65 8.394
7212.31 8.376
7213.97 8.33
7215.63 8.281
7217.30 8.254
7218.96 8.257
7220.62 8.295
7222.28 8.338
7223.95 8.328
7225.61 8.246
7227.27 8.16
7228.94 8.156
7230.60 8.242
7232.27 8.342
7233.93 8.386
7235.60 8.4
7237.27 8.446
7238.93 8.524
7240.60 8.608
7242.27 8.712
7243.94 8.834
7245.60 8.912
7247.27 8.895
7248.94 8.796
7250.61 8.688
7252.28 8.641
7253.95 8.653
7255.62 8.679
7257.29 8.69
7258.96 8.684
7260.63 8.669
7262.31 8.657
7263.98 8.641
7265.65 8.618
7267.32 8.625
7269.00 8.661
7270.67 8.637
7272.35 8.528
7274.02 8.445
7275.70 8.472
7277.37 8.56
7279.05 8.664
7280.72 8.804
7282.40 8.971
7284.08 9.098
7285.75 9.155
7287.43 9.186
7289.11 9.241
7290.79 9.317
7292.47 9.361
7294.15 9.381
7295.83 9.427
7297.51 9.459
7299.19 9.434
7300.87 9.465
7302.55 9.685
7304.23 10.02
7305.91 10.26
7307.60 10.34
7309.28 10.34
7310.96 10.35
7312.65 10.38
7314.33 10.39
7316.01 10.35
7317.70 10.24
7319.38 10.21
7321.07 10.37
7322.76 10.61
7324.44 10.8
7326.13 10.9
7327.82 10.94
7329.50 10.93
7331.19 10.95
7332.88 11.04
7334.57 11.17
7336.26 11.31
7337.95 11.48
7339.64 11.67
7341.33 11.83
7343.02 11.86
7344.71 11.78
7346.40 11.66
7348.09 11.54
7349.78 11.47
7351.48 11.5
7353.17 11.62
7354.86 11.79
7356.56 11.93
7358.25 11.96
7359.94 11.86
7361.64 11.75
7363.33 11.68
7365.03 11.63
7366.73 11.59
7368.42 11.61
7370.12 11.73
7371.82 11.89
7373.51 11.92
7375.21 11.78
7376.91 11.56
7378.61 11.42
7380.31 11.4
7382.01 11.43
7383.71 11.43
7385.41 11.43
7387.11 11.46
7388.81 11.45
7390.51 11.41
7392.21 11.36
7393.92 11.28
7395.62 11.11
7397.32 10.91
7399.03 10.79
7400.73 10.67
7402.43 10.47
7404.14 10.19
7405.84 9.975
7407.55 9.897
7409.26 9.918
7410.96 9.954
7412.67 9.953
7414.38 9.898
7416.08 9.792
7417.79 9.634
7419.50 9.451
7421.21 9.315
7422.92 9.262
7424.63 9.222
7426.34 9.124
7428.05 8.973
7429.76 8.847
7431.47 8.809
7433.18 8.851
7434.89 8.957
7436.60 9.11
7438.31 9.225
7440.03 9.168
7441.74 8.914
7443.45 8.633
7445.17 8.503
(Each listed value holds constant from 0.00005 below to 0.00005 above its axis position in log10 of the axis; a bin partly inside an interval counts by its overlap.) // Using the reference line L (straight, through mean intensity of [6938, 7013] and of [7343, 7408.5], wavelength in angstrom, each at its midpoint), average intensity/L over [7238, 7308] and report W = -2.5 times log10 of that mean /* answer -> 0.16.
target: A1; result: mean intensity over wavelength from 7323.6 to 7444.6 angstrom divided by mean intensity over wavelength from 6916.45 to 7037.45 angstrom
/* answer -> 1.4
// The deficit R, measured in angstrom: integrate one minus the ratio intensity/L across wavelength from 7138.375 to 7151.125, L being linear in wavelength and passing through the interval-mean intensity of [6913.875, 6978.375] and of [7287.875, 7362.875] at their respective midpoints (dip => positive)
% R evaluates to 1.6 angstrom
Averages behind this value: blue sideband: 7.73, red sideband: 10.7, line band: 8.13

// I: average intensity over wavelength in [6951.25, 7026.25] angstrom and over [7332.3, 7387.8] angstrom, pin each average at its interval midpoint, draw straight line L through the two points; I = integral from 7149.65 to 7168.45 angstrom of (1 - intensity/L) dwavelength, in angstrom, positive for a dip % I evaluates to 2.7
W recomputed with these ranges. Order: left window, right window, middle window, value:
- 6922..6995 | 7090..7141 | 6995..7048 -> 0.02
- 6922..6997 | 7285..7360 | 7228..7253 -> 0.16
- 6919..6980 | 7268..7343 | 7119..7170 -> 0.11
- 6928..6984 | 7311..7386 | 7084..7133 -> 0.17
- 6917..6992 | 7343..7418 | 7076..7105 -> 0.15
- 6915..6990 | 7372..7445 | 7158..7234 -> 0.10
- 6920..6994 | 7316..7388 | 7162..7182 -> 0.17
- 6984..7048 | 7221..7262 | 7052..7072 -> 0.02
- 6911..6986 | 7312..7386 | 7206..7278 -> 0.22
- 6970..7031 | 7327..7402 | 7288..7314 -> 0.11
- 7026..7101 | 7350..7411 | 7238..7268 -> 0.13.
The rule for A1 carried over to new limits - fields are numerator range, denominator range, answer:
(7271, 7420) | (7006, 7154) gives 1.37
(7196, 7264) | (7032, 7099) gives 1.10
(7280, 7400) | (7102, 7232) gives 1.34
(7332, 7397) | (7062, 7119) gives 1.50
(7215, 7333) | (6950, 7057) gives 1.21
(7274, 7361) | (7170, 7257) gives 1.24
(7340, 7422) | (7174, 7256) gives 1.33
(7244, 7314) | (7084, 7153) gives 1.16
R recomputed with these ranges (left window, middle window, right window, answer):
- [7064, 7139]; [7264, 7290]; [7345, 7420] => 2.87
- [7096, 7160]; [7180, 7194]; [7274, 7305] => 0.22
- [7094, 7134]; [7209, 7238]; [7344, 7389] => 3.51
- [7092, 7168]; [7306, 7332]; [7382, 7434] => -2.96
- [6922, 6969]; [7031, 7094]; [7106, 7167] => 1.81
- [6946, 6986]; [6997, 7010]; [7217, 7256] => 0.20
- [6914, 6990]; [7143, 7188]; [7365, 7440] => 4.05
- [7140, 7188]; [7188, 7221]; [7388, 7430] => 1.02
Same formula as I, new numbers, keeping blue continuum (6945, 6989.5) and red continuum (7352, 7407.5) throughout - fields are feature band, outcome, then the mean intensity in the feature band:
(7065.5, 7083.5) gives 1.95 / 7.64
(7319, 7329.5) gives 0.17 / 10.7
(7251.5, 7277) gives 4.18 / 8.62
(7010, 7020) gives 0.57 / 7.56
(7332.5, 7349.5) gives -0.82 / 11.5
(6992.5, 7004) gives 0.32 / 7.65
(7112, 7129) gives 2.16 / 7.85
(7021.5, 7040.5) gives 1.35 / 7.59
